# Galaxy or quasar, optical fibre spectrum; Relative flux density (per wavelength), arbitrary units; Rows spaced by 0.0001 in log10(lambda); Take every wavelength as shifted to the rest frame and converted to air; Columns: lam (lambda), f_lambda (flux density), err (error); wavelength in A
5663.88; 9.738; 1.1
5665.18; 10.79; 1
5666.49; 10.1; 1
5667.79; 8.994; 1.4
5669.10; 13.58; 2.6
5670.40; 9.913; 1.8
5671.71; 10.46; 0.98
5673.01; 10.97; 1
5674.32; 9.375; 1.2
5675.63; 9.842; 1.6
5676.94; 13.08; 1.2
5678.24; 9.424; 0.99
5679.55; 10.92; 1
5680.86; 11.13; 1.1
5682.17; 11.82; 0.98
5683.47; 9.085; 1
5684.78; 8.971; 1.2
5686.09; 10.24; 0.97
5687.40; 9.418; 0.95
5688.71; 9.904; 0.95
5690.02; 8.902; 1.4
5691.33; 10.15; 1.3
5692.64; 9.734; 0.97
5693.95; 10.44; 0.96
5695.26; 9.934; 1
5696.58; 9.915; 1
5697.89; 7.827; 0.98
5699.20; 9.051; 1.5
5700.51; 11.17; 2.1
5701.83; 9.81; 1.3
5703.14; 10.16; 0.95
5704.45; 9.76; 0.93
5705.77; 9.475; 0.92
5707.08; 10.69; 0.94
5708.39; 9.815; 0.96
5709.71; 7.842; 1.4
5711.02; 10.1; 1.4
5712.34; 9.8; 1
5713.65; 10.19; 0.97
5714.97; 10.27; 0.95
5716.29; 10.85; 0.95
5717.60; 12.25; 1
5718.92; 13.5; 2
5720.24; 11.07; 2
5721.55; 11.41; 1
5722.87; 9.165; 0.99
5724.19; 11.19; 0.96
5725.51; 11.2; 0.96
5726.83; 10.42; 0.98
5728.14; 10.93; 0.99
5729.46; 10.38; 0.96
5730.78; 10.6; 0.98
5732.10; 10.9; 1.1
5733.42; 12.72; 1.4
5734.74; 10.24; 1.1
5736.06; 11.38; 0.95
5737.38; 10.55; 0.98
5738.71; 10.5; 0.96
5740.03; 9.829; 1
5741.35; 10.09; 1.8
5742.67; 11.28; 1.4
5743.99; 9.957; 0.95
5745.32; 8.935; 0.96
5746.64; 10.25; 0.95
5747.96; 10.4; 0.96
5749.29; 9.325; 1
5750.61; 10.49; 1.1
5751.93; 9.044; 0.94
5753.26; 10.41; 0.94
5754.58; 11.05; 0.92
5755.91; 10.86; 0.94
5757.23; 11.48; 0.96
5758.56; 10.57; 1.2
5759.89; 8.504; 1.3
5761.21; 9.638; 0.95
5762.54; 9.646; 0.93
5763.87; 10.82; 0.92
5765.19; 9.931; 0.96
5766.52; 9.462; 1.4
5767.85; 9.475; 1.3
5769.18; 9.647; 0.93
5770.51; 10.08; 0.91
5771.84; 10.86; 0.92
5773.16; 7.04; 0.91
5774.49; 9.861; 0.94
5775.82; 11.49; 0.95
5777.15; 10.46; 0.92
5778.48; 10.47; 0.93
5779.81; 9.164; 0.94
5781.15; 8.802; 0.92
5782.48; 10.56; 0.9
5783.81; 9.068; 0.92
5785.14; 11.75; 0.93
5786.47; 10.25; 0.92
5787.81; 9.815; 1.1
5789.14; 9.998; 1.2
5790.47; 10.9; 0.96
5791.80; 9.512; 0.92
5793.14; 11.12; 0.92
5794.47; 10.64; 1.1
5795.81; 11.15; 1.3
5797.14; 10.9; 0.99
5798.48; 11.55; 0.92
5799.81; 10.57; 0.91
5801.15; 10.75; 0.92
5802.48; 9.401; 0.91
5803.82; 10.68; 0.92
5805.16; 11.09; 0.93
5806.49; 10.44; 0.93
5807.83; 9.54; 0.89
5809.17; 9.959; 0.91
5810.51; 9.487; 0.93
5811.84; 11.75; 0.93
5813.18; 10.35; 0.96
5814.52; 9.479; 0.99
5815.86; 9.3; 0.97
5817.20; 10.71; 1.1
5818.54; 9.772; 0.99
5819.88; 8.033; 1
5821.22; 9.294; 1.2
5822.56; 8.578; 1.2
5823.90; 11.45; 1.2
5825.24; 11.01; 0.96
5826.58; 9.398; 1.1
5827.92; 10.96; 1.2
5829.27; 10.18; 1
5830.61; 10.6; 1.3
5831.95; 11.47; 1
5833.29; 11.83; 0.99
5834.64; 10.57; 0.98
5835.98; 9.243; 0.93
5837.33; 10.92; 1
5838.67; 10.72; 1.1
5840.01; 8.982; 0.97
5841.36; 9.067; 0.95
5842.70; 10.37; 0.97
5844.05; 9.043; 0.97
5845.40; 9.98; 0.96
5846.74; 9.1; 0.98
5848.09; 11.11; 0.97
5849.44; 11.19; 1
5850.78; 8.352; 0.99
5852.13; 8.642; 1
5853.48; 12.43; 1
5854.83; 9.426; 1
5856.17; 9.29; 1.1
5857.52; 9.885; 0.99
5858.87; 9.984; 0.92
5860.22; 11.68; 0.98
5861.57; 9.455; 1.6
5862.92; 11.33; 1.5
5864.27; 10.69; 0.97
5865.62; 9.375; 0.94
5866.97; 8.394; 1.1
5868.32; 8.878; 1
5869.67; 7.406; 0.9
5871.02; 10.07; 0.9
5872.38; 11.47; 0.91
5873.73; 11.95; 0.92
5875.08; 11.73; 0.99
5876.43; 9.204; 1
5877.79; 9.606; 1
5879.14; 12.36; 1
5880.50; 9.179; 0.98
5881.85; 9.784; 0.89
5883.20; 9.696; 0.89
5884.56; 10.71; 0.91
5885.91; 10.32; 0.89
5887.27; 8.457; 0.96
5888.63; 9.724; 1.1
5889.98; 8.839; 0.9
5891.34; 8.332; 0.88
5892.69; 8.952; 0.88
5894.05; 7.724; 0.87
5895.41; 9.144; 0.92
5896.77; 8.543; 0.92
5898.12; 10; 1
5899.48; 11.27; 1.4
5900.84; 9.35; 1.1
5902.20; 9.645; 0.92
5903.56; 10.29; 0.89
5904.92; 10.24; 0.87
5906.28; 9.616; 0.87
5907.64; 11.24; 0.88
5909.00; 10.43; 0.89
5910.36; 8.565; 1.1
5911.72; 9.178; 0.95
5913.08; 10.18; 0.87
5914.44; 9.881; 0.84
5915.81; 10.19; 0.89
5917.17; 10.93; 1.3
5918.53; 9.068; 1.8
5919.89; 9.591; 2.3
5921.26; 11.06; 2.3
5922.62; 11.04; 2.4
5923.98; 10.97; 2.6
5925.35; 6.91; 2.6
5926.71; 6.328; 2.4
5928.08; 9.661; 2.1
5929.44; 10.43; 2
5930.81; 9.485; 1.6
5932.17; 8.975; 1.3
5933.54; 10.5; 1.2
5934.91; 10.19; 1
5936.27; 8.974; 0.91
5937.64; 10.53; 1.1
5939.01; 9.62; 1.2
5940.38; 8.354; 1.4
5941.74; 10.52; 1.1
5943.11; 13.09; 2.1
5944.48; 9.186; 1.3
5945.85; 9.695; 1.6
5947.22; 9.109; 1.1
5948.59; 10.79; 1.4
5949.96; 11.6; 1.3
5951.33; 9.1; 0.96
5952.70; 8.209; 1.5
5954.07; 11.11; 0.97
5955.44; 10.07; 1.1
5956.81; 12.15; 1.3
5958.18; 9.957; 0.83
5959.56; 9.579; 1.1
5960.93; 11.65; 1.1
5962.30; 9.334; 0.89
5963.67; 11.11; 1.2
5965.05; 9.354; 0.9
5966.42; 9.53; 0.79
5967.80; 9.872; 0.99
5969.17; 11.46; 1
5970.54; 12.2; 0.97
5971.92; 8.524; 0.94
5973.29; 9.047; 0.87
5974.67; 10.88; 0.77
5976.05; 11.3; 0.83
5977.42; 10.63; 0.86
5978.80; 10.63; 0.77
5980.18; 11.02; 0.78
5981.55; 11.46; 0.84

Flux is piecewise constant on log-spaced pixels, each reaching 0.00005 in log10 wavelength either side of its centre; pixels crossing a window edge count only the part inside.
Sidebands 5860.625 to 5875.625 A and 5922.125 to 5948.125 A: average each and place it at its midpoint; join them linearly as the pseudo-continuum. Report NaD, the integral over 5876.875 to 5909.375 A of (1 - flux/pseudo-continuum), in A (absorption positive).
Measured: 0.7 A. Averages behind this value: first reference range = 10.1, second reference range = 9.66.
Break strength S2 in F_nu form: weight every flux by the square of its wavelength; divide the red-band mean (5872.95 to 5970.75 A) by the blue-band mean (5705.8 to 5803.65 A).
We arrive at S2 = 1.02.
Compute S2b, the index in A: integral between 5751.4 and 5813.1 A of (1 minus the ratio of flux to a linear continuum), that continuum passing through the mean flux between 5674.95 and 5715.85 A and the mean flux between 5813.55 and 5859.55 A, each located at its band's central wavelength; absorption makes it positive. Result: -1.4 A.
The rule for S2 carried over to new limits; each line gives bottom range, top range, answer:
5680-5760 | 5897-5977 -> 1.05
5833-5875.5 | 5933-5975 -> 1.05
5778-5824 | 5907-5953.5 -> 1.01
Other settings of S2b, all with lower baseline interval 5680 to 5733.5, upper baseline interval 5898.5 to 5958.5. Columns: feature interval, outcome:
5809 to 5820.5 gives 0.3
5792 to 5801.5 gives -0.7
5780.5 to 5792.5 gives 0.1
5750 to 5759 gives -0.3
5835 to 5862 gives 0.3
